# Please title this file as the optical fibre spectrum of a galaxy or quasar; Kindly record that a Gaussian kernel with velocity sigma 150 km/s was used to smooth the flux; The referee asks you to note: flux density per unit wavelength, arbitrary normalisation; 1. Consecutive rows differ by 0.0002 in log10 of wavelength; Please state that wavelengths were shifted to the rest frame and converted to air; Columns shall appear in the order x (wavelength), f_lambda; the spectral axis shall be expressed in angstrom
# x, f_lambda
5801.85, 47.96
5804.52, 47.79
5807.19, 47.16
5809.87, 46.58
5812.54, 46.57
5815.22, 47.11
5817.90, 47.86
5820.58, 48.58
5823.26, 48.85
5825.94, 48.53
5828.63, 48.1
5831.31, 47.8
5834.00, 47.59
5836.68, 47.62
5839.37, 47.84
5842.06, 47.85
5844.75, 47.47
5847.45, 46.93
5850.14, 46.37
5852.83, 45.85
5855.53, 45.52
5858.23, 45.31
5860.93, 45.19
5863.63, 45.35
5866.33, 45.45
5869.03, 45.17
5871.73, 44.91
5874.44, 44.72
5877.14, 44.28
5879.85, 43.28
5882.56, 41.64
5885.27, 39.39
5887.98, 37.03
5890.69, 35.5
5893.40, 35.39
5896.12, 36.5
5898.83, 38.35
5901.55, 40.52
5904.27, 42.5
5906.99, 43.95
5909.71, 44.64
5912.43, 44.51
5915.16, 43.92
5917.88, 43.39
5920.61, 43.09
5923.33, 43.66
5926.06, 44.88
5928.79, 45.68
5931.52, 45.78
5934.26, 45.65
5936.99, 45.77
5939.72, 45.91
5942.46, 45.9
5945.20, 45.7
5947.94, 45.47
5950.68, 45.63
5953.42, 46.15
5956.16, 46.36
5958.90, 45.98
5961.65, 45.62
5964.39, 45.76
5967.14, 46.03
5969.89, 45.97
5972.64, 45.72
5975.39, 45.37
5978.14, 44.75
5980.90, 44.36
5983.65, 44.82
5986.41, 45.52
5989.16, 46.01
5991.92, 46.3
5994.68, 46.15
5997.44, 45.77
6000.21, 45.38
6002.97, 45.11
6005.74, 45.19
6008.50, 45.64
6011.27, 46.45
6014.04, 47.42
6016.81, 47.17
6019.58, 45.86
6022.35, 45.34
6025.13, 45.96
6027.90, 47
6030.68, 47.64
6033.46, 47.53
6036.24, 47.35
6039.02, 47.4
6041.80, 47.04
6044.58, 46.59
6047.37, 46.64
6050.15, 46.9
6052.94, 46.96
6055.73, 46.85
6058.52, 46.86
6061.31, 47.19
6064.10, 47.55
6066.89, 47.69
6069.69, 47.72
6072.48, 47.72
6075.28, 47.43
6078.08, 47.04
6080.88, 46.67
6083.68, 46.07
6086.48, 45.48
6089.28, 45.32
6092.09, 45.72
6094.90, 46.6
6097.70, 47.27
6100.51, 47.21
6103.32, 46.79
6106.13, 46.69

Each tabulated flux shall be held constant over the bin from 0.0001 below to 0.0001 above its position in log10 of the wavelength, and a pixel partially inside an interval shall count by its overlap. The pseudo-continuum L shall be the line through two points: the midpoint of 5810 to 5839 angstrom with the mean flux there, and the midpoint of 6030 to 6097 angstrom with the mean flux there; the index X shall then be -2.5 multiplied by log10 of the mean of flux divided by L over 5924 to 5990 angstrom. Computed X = 0.04 mag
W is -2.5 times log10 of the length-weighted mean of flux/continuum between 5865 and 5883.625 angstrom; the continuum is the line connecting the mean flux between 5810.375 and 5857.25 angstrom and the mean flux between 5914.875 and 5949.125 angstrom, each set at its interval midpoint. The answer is 0.05 mag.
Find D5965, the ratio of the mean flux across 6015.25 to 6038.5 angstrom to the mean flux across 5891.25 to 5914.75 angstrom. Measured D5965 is 1.15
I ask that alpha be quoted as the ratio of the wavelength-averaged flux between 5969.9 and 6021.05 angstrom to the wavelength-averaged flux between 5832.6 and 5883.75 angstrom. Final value 1.00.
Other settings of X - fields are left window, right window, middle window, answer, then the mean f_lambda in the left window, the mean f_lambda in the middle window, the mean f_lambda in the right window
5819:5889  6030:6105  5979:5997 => 0.022 mag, 45.7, 45.5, 46.9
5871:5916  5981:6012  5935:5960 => -0.058 mag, 41.2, 45.9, 45.6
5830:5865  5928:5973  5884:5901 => 0.238 mag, 46.7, 37.2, 45.8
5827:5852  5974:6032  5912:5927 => 0.068 mag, 47.5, 43.8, 45.9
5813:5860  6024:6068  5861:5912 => 0.135 mag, 47.3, 41.7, 47.1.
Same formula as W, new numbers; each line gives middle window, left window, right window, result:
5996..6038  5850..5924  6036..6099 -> -0.02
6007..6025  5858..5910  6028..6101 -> -0.02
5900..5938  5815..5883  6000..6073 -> 0.06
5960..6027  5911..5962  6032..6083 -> 0.01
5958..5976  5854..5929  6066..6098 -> -0.04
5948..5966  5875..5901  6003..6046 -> -0.07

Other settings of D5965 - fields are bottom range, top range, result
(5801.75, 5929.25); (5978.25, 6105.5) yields 1.04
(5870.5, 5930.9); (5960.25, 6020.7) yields 1.09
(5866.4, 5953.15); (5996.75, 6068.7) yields 1.08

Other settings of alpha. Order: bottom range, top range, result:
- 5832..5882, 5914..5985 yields 0.99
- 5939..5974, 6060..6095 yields 1.02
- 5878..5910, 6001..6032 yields 1.16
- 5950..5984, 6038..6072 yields 1.03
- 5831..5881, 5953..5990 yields 0.99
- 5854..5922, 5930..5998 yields 1.08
